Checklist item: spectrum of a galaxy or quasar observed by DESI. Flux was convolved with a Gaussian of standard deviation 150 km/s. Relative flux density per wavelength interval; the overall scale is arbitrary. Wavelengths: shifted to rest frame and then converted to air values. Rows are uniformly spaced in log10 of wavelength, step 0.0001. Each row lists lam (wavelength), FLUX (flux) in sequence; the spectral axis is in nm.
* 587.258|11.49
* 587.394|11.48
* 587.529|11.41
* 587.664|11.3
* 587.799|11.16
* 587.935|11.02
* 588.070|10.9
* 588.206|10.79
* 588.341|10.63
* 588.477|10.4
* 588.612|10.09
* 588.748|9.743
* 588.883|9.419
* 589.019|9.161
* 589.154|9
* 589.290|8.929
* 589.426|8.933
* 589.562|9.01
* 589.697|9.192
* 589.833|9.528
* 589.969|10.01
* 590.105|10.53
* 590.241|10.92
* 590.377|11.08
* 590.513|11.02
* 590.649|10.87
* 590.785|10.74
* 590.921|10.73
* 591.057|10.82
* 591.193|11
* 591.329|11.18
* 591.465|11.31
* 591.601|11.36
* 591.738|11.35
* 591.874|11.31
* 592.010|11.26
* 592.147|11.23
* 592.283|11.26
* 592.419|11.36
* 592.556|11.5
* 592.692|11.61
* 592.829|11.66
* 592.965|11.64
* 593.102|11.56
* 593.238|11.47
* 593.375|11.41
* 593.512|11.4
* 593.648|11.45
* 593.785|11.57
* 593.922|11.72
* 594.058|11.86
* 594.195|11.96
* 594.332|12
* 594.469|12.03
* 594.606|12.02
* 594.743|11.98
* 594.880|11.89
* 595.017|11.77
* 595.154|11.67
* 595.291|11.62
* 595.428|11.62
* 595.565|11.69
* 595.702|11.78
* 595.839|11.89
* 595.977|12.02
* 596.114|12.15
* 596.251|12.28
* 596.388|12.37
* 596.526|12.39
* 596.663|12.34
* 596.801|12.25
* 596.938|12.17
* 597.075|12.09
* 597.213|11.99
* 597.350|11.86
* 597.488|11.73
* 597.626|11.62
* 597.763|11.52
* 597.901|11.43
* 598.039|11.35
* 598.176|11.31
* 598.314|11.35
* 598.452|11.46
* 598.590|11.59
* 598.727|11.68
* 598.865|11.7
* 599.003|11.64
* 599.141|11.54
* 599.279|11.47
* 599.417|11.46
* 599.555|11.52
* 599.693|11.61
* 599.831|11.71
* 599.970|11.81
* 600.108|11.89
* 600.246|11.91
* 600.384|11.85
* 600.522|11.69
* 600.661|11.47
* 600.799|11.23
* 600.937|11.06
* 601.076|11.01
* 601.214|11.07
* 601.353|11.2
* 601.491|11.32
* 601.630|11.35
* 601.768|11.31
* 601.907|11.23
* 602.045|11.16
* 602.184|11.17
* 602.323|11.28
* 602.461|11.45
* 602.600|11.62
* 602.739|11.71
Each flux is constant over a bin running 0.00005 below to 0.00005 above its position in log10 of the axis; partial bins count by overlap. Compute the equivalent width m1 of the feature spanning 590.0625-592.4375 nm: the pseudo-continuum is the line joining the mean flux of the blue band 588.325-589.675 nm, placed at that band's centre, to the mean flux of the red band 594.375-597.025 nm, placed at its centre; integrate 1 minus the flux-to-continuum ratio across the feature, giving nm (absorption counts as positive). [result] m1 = -0.17 nm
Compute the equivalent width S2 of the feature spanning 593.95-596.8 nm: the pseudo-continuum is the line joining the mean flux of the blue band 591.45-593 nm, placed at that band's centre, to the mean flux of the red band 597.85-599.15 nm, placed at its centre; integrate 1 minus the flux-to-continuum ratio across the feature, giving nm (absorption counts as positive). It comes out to -0.13 nm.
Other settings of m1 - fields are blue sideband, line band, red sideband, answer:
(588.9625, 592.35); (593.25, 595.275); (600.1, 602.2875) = -0.18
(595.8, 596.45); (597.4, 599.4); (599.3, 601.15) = 0.05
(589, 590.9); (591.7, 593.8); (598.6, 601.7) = -0.21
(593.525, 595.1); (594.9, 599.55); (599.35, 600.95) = -0.02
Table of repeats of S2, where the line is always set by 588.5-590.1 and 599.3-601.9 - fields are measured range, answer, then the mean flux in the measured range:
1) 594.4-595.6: -0.16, 11.8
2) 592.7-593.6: -0.12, 11.5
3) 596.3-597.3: -0.13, 12.2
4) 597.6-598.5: -0.03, 11.4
